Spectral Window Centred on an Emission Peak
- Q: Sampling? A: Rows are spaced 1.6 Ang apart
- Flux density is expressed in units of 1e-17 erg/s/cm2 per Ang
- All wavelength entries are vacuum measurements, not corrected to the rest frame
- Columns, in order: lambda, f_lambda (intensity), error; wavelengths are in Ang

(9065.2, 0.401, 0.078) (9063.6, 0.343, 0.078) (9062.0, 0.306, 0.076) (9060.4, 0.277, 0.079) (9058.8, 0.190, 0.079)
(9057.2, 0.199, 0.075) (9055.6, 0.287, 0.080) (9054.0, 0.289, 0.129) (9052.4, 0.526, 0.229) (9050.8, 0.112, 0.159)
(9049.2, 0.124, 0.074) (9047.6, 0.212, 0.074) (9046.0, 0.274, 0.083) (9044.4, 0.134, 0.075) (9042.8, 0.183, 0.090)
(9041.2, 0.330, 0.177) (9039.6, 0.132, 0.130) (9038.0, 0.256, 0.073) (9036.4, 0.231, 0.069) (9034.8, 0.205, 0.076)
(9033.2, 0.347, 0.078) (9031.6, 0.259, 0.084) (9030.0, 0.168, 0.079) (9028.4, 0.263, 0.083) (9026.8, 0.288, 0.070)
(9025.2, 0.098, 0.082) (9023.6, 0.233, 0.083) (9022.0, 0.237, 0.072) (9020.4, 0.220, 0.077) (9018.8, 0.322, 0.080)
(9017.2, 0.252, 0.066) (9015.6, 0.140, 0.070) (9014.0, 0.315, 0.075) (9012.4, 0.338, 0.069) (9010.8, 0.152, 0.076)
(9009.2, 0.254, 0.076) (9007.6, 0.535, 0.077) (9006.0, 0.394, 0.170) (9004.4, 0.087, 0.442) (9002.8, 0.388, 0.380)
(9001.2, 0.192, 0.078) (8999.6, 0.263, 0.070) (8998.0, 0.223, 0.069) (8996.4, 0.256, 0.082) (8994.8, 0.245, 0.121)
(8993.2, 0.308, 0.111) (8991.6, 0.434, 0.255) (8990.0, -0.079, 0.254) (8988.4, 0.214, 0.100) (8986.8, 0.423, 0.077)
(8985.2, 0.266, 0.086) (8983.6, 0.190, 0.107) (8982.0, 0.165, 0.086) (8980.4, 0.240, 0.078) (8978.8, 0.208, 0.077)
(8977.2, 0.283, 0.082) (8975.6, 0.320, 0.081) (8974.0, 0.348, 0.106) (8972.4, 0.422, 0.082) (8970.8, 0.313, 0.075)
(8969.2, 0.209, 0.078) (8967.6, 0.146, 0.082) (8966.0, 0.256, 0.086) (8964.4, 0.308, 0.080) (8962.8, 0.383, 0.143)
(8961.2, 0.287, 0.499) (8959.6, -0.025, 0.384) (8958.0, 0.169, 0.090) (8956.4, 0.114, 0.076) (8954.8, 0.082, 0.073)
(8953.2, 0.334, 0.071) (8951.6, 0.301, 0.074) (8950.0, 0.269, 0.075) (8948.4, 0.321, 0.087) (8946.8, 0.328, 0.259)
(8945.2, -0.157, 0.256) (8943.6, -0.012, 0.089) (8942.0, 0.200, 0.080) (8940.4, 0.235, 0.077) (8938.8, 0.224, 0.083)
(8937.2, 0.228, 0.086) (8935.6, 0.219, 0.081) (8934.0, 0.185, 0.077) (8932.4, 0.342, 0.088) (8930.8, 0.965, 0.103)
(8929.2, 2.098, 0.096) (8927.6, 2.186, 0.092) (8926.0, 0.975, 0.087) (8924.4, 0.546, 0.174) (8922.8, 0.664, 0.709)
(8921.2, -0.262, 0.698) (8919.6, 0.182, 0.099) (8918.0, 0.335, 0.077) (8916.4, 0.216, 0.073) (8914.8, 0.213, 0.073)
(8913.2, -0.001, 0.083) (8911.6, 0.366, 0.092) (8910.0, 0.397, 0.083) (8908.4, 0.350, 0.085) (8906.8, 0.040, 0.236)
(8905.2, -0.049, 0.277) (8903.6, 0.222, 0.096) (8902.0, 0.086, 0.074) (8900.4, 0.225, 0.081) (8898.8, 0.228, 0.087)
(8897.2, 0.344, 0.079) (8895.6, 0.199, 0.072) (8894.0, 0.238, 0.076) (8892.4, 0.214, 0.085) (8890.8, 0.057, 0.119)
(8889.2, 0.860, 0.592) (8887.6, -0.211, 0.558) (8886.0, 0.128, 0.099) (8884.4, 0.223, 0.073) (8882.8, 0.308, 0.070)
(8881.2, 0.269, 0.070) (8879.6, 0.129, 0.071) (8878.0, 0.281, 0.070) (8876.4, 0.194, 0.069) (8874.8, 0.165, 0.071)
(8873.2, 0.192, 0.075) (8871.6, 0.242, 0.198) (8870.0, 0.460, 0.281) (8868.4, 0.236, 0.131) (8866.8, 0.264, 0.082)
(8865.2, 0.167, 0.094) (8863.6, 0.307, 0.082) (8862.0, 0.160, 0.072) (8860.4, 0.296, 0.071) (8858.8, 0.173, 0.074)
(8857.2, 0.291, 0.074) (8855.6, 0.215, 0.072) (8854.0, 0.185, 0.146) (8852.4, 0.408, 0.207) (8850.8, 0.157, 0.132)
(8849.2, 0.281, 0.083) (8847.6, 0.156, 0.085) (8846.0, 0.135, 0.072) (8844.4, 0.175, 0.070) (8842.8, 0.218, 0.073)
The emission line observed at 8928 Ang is H-beta 4861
